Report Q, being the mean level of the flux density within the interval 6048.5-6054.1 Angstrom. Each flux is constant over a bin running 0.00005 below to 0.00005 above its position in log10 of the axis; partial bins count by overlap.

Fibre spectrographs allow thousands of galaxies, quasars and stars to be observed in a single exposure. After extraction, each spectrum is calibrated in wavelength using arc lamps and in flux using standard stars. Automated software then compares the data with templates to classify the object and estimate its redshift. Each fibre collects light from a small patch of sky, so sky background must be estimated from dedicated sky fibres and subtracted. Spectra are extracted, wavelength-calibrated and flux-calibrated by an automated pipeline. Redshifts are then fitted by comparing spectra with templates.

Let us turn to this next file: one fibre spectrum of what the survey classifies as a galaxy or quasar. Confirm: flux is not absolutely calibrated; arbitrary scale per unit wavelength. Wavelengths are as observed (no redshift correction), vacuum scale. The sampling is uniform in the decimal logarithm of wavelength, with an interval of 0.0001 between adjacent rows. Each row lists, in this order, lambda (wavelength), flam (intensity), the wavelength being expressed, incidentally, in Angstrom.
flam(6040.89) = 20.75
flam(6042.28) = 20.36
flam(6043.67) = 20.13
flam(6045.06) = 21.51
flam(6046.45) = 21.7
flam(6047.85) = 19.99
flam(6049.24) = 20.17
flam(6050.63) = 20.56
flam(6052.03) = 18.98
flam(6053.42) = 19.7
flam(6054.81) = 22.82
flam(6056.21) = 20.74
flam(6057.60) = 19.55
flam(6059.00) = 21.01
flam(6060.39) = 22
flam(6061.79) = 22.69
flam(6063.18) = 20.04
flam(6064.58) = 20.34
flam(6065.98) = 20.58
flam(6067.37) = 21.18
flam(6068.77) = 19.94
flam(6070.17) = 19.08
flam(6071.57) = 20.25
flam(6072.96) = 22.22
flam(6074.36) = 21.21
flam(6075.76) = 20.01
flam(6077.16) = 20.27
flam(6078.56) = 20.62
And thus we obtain 19.9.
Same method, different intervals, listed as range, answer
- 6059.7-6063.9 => 21.6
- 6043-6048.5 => 20.8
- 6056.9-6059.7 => 20.3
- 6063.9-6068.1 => 20.7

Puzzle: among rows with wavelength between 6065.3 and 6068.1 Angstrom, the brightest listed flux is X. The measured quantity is 21.18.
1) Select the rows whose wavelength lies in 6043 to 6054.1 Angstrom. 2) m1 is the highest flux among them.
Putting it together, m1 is 21.7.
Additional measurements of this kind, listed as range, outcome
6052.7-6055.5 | 22.82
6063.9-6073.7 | 22.22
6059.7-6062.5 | 22.69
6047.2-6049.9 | 20.17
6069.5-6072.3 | 20.25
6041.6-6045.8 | 21.51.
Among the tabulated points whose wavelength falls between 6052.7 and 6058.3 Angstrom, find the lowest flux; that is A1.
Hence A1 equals 19.55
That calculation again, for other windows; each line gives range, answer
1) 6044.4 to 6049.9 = 19.99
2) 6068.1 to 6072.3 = 19.08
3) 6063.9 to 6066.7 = 20.34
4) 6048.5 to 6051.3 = 20.17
